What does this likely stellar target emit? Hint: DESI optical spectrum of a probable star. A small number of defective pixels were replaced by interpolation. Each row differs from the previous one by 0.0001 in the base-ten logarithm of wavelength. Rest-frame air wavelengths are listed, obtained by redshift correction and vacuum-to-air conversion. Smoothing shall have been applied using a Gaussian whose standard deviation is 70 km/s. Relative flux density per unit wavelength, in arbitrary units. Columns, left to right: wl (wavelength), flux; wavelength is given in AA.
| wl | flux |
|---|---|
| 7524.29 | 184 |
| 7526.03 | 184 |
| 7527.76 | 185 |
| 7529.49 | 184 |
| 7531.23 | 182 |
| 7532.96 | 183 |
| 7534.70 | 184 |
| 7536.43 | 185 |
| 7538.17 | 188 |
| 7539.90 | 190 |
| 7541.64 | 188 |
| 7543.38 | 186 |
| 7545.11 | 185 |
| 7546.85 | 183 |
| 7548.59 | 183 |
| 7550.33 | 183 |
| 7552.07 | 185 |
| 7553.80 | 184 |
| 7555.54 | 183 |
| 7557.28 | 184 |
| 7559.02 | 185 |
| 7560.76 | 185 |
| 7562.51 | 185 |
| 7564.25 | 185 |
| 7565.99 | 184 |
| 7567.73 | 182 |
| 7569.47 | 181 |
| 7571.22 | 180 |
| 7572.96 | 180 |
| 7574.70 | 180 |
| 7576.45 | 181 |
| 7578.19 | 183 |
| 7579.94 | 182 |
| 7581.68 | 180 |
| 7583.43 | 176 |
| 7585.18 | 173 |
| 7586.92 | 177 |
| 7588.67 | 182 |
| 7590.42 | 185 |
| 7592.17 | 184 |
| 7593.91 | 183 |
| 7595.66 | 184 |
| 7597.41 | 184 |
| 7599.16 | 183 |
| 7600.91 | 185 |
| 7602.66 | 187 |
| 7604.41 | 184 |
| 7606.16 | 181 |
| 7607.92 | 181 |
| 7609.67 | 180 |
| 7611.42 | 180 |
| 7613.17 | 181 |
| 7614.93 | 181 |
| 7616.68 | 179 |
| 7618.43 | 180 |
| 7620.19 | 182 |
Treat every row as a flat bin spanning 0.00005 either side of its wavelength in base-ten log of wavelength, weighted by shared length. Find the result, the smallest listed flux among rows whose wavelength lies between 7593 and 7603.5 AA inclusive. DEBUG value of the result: 183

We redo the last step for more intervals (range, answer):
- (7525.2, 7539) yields 182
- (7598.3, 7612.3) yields 180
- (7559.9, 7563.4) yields 185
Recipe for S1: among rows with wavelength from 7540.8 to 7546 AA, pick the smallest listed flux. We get 185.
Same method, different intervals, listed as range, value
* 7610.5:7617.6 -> 179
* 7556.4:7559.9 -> 184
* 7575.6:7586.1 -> 173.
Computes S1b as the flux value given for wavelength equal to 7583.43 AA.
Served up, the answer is 176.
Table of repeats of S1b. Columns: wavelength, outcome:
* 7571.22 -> 180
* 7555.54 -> 183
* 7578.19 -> 183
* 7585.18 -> 173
